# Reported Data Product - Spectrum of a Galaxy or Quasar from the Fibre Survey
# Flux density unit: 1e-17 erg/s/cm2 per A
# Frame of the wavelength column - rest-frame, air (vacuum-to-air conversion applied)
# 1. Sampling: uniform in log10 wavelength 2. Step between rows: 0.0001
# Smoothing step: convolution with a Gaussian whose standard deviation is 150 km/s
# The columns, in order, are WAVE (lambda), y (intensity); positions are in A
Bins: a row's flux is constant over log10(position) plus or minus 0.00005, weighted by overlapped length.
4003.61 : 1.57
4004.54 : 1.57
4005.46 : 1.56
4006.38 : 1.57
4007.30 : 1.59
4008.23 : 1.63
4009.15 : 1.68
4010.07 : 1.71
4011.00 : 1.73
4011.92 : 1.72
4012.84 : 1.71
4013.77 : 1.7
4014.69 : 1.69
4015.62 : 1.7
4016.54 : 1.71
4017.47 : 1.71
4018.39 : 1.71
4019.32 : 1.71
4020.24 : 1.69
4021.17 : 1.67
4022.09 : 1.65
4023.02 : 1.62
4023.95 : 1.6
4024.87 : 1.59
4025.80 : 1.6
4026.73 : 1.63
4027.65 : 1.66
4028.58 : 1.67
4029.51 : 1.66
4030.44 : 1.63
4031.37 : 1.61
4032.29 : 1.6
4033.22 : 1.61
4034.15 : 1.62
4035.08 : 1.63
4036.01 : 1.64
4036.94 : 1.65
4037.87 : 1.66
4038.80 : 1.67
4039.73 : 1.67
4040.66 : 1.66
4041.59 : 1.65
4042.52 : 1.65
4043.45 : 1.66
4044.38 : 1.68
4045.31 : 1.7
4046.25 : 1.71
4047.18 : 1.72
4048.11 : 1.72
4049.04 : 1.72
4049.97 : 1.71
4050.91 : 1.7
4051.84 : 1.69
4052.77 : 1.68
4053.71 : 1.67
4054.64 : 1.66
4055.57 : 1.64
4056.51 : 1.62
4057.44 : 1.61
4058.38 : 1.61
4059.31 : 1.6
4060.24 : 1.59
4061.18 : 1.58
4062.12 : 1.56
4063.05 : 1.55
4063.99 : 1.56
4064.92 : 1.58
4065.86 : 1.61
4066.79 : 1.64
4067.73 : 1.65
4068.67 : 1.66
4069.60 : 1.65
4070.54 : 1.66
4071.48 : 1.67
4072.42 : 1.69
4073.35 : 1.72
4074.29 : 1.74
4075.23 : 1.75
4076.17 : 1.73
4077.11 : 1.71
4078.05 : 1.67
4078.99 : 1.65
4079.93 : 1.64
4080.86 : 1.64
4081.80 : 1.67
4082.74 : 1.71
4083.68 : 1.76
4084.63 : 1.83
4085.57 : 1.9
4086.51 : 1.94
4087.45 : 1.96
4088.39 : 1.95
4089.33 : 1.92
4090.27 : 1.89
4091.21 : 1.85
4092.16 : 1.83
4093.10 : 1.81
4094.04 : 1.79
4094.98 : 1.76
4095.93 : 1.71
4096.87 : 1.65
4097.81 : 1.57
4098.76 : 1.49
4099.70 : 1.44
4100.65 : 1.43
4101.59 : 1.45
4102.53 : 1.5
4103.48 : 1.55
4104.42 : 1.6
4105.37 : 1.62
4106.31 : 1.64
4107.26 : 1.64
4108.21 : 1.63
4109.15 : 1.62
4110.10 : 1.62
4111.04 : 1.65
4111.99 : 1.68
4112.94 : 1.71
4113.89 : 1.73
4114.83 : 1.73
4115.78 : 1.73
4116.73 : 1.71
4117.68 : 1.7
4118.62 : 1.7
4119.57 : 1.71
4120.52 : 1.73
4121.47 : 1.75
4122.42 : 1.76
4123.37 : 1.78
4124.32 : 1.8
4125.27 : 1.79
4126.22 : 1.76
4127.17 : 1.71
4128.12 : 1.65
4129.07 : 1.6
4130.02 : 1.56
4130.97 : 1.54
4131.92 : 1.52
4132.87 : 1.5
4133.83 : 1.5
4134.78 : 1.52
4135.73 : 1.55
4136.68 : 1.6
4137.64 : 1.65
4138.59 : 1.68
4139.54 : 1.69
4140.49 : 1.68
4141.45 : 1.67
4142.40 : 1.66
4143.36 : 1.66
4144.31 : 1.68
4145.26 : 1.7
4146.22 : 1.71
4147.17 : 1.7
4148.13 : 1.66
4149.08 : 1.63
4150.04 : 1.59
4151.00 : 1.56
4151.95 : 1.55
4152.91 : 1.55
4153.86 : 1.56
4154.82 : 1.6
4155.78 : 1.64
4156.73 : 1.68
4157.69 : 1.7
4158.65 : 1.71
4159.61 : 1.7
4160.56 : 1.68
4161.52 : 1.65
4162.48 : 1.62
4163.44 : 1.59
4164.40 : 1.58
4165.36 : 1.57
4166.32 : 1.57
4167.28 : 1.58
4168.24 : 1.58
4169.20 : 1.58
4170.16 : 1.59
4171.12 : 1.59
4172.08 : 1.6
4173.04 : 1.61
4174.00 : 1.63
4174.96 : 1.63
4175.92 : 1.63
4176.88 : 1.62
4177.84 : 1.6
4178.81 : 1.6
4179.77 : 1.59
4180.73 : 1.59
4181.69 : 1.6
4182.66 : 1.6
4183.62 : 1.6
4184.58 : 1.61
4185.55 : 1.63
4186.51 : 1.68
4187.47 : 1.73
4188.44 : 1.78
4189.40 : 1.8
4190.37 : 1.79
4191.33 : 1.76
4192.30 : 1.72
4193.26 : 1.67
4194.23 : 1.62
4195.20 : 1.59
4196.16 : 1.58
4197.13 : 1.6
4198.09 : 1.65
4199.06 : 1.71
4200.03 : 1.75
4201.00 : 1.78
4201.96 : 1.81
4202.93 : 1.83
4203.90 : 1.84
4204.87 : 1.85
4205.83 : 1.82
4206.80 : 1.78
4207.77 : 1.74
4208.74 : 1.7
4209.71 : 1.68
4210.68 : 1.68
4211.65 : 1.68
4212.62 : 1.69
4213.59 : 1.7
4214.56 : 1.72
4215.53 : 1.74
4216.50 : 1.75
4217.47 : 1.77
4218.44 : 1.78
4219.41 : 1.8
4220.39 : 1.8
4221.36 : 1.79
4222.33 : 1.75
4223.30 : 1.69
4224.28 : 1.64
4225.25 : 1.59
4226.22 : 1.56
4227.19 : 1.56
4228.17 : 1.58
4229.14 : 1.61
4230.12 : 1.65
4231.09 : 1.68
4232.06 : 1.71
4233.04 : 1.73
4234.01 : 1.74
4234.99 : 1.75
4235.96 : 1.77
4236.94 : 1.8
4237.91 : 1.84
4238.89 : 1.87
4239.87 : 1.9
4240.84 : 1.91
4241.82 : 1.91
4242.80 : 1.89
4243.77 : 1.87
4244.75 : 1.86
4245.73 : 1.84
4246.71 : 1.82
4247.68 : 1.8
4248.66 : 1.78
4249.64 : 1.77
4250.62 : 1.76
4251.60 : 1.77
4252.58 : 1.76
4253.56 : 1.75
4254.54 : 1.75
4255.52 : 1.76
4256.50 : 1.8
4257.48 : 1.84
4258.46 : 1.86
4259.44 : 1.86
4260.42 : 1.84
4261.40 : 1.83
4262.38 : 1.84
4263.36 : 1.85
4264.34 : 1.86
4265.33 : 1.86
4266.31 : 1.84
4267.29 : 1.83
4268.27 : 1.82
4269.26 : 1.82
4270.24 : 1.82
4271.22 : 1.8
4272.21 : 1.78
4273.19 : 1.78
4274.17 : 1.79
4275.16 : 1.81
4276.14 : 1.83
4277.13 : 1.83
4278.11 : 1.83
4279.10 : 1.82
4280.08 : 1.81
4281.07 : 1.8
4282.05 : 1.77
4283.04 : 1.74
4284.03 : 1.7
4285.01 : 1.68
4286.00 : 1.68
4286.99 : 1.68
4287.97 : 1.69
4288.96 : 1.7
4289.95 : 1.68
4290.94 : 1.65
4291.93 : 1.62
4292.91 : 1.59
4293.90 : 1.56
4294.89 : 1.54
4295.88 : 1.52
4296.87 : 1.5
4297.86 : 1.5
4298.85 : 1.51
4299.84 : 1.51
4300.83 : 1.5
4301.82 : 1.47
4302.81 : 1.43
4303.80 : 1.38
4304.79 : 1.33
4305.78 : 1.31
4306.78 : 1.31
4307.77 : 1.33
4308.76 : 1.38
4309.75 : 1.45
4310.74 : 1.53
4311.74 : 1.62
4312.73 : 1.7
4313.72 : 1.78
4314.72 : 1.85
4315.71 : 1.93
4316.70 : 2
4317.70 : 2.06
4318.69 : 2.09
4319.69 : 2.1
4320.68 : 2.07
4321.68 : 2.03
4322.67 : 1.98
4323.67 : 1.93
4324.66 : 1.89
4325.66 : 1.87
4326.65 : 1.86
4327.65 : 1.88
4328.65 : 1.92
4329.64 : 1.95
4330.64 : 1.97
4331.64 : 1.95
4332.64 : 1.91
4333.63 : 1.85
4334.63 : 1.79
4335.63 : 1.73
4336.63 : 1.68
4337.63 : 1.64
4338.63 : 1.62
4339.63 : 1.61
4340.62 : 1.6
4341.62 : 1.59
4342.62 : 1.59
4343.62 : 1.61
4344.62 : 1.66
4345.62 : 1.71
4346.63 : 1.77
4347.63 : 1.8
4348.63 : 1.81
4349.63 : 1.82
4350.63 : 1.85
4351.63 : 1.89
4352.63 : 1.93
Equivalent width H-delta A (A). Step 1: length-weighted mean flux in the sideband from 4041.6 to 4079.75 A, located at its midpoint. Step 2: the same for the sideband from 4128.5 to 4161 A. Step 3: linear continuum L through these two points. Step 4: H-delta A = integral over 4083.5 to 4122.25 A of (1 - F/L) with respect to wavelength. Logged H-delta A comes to -1.5 A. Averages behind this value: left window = 1.66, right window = 1.62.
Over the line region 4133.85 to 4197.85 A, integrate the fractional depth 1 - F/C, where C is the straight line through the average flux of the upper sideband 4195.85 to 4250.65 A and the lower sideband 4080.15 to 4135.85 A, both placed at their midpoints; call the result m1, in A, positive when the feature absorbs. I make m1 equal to 3.1 A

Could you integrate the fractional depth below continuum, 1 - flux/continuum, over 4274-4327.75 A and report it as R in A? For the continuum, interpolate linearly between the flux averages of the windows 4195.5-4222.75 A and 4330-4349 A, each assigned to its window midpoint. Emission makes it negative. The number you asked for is 1.17 A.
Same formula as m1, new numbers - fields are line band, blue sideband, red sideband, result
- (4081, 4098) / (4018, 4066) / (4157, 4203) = -1.6 A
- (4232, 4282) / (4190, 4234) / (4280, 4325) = -3.7 A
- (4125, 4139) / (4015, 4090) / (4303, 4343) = 0.8 A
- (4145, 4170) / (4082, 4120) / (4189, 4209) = 1.4 A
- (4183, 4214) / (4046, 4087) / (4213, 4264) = 0.6 A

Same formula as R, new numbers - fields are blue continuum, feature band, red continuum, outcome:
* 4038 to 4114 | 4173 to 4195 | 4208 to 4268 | 1.0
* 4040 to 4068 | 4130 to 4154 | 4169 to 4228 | 0.8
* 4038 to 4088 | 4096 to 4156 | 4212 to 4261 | 2.7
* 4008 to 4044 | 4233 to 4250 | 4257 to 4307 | -1.4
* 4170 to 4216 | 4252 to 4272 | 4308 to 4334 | -0.4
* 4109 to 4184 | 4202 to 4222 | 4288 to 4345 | -1.2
